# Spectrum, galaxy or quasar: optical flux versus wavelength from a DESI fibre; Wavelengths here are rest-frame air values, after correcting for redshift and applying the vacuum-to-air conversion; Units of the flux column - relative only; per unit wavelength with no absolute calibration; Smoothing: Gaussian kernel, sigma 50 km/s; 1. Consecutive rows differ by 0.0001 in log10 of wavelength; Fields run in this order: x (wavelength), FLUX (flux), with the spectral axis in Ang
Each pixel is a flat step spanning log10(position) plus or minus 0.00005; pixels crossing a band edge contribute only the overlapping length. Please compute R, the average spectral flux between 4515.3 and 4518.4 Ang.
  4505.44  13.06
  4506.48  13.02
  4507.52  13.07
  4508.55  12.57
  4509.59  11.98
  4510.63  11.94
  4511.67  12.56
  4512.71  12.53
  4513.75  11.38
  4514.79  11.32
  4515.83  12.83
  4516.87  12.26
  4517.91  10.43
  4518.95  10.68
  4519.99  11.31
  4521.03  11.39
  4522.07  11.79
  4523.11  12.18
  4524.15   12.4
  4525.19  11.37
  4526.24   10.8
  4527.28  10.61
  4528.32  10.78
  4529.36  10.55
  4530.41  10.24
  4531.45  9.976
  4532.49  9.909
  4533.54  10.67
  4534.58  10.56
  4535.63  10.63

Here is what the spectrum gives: 11.9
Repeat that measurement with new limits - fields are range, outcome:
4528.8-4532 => 10.3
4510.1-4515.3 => 11.9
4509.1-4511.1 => 12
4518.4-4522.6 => 11.3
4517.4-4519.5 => 10.6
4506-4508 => 13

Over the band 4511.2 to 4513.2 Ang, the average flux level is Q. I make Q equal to 12.5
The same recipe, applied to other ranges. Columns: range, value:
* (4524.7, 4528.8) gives 10.9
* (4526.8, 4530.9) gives 10.5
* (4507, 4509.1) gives 12.8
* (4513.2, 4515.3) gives 11.4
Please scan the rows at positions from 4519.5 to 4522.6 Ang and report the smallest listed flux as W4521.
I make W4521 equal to 11.31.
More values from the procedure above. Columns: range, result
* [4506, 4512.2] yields 11.94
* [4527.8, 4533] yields 9.909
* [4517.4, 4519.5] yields 10.43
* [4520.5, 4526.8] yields 10.8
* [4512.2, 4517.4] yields 11.32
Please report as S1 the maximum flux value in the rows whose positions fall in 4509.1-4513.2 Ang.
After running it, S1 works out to 12.56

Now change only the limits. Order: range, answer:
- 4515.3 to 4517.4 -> 12.83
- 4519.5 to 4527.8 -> 12.4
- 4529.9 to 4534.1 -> 10.67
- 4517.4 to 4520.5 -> 11.31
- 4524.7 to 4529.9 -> 11.37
